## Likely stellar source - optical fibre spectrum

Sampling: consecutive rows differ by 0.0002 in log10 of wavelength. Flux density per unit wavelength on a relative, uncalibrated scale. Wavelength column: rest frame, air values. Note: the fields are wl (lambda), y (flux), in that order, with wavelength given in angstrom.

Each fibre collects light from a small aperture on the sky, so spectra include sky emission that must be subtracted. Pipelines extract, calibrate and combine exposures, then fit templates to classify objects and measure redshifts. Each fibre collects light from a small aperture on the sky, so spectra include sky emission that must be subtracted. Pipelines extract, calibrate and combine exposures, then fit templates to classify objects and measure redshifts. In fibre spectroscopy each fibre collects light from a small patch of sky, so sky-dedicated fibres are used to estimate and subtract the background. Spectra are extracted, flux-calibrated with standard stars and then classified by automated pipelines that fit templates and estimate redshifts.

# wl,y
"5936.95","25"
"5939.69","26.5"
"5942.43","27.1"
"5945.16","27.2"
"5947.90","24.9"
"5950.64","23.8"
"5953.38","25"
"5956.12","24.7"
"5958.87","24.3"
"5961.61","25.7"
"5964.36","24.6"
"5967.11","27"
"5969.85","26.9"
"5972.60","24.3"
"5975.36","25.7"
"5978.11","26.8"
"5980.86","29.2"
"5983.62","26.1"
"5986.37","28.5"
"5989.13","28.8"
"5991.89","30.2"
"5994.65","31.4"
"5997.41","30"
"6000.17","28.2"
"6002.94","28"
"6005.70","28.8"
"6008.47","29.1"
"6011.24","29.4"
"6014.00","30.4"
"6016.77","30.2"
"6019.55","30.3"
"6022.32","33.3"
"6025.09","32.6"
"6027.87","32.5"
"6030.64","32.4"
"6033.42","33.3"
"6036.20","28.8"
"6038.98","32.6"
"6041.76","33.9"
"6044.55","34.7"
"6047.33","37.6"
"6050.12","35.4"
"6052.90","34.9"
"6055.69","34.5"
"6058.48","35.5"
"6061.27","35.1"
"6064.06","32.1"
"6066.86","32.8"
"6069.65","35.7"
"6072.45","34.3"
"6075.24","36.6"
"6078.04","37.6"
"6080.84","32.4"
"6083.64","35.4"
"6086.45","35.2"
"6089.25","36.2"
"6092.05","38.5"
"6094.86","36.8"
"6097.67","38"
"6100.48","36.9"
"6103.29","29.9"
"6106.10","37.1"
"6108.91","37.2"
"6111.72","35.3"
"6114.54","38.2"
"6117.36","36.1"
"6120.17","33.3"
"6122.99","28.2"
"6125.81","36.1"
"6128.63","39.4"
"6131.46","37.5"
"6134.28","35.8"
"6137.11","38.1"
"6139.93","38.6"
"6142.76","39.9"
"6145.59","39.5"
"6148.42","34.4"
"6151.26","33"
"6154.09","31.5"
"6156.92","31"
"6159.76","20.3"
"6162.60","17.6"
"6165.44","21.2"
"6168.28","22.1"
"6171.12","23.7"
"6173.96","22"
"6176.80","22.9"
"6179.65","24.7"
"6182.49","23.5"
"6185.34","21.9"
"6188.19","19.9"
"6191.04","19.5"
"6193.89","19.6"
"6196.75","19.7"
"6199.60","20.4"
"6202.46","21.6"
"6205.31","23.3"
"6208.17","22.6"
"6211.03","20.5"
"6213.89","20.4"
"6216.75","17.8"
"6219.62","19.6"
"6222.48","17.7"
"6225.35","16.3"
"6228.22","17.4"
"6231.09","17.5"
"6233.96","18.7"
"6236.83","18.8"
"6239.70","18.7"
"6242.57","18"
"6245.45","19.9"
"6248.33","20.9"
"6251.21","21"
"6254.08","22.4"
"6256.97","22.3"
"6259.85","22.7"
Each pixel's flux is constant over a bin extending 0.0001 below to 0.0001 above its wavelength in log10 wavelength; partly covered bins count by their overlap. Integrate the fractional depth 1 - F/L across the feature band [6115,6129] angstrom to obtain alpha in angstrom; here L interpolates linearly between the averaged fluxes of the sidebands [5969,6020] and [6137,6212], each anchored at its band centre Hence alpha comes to -4.3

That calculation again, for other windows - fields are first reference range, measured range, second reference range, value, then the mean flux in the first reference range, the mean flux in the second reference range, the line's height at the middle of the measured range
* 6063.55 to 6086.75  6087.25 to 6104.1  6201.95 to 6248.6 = -1.9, 34.7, 19.3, 32.6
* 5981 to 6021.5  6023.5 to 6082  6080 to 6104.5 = -2.2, 29.3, 35.6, 32.9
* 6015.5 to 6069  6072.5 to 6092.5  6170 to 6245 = -3.7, 33.3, 20.2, 30.1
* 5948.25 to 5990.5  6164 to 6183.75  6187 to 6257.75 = -1.8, 26.1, 19.8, 21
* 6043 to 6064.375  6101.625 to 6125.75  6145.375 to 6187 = -3.7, 35.1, 25.5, 30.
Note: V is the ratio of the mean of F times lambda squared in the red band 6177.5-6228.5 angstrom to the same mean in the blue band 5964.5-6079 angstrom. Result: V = 0.7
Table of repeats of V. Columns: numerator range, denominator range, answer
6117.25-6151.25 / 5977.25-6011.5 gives 1.32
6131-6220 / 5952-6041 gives 0.94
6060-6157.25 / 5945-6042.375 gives 1.29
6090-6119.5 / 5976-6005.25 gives 1.32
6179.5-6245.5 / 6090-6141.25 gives 0.57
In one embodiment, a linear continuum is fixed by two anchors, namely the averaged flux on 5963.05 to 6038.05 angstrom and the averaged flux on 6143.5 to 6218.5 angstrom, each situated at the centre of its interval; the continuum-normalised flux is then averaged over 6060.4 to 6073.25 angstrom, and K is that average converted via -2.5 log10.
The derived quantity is -0.24 mag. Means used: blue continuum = 29.2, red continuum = 23.8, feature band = 33.9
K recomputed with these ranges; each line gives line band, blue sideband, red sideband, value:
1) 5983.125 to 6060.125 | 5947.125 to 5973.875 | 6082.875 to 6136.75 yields -0.071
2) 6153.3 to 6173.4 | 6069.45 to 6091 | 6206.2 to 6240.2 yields 0.101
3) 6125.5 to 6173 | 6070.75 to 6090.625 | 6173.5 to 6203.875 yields -0.178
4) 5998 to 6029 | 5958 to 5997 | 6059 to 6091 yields -0.005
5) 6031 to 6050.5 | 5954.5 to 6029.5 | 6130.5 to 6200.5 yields -0.196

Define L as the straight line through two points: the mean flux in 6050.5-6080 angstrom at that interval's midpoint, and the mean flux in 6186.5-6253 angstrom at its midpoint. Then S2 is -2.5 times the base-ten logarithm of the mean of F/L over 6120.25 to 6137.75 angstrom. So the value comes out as -0.24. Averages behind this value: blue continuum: 34.9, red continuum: 19.6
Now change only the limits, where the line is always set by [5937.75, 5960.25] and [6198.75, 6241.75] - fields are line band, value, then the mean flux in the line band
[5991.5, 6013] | -0.21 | 29.4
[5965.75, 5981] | -0.07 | 26.5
